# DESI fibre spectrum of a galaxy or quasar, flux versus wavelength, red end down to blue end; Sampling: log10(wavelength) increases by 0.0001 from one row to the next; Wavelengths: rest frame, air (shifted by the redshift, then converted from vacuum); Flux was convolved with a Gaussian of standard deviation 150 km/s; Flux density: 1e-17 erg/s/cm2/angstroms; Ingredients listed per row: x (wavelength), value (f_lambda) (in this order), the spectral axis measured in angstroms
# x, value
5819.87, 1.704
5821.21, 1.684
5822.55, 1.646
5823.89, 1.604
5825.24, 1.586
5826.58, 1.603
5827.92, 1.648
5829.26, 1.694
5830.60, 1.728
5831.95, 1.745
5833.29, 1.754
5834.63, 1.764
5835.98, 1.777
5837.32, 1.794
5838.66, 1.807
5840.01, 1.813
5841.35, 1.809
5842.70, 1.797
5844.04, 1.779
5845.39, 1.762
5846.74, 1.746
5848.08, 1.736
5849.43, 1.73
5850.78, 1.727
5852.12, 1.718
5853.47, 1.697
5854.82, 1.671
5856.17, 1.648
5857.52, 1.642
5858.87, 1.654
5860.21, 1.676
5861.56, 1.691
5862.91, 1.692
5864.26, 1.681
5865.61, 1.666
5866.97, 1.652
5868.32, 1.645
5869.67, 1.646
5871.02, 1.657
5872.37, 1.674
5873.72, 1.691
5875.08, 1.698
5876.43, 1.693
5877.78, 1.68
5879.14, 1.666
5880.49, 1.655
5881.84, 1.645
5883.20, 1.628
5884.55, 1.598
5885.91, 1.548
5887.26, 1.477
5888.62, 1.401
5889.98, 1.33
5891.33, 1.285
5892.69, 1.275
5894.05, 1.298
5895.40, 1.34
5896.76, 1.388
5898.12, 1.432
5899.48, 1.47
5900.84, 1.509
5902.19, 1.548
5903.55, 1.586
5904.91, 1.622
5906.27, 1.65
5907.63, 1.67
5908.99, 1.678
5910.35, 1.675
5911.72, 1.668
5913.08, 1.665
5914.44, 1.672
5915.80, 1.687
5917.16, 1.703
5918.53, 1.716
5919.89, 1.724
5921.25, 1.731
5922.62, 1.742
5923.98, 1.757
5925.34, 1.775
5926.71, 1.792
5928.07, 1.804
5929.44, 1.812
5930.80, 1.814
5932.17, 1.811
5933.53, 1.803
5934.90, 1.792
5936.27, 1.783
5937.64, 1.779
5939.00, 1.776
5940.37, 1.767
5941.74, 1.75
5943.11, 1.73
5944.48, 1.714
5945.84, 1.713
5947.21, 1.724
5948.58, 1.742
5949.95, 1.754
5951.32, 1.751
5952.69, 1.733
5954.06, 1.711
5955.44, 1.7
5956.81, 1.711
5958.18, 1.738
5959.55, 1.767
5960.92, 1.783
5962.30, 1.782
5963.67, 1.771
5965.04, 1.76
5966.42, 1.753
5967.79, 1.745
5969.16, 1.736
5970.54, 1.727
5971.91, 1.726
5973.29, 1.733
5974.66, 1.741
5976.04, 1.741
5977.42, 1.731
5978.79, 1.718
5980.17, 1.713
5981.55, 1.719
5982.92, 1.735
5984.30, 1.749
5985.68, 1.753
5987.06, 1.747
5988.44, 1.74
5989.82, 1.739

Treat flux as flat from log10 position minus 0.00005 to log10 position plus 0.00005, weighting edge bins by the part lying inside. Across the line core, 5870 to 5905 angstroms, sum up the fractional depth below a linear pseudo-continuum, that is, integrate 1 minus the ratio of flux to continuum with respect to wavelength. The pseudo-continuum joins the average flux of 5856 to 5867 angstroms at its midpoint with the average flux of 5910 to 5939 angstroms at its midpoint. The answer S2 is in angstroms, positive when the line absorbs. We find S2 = 3.5 angstroms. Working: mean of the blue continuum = 1.67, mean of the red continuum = 1.75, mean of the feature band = 1.53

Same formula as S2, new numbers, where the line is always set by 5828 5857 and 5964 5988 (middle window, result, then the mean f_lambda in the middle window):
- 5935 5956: -0.1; 1.74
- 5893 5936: 2.1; 1.65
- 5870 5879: 0.3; 1.68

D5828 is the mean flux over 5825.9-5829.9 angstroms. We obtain 1.65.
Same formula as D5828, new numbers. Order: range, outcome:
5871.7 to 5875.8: 1.69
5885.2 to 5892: 1.41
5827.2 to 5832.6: 1.7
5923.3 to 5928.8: 1.78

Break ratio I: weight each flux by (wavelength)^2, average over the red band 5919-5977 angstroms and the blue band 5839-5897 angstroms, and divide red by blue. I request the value 1.11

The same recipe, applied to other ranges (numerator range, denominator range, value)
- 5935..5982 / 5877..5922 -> 1.14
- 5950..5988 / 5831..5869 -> 1.05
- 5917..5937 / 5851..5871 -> 1.08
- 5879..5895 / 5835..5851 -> 0.84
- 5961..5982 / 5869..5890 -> 1.11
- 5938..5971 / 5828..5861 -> 1.04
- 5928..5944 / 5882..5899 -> 1.27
